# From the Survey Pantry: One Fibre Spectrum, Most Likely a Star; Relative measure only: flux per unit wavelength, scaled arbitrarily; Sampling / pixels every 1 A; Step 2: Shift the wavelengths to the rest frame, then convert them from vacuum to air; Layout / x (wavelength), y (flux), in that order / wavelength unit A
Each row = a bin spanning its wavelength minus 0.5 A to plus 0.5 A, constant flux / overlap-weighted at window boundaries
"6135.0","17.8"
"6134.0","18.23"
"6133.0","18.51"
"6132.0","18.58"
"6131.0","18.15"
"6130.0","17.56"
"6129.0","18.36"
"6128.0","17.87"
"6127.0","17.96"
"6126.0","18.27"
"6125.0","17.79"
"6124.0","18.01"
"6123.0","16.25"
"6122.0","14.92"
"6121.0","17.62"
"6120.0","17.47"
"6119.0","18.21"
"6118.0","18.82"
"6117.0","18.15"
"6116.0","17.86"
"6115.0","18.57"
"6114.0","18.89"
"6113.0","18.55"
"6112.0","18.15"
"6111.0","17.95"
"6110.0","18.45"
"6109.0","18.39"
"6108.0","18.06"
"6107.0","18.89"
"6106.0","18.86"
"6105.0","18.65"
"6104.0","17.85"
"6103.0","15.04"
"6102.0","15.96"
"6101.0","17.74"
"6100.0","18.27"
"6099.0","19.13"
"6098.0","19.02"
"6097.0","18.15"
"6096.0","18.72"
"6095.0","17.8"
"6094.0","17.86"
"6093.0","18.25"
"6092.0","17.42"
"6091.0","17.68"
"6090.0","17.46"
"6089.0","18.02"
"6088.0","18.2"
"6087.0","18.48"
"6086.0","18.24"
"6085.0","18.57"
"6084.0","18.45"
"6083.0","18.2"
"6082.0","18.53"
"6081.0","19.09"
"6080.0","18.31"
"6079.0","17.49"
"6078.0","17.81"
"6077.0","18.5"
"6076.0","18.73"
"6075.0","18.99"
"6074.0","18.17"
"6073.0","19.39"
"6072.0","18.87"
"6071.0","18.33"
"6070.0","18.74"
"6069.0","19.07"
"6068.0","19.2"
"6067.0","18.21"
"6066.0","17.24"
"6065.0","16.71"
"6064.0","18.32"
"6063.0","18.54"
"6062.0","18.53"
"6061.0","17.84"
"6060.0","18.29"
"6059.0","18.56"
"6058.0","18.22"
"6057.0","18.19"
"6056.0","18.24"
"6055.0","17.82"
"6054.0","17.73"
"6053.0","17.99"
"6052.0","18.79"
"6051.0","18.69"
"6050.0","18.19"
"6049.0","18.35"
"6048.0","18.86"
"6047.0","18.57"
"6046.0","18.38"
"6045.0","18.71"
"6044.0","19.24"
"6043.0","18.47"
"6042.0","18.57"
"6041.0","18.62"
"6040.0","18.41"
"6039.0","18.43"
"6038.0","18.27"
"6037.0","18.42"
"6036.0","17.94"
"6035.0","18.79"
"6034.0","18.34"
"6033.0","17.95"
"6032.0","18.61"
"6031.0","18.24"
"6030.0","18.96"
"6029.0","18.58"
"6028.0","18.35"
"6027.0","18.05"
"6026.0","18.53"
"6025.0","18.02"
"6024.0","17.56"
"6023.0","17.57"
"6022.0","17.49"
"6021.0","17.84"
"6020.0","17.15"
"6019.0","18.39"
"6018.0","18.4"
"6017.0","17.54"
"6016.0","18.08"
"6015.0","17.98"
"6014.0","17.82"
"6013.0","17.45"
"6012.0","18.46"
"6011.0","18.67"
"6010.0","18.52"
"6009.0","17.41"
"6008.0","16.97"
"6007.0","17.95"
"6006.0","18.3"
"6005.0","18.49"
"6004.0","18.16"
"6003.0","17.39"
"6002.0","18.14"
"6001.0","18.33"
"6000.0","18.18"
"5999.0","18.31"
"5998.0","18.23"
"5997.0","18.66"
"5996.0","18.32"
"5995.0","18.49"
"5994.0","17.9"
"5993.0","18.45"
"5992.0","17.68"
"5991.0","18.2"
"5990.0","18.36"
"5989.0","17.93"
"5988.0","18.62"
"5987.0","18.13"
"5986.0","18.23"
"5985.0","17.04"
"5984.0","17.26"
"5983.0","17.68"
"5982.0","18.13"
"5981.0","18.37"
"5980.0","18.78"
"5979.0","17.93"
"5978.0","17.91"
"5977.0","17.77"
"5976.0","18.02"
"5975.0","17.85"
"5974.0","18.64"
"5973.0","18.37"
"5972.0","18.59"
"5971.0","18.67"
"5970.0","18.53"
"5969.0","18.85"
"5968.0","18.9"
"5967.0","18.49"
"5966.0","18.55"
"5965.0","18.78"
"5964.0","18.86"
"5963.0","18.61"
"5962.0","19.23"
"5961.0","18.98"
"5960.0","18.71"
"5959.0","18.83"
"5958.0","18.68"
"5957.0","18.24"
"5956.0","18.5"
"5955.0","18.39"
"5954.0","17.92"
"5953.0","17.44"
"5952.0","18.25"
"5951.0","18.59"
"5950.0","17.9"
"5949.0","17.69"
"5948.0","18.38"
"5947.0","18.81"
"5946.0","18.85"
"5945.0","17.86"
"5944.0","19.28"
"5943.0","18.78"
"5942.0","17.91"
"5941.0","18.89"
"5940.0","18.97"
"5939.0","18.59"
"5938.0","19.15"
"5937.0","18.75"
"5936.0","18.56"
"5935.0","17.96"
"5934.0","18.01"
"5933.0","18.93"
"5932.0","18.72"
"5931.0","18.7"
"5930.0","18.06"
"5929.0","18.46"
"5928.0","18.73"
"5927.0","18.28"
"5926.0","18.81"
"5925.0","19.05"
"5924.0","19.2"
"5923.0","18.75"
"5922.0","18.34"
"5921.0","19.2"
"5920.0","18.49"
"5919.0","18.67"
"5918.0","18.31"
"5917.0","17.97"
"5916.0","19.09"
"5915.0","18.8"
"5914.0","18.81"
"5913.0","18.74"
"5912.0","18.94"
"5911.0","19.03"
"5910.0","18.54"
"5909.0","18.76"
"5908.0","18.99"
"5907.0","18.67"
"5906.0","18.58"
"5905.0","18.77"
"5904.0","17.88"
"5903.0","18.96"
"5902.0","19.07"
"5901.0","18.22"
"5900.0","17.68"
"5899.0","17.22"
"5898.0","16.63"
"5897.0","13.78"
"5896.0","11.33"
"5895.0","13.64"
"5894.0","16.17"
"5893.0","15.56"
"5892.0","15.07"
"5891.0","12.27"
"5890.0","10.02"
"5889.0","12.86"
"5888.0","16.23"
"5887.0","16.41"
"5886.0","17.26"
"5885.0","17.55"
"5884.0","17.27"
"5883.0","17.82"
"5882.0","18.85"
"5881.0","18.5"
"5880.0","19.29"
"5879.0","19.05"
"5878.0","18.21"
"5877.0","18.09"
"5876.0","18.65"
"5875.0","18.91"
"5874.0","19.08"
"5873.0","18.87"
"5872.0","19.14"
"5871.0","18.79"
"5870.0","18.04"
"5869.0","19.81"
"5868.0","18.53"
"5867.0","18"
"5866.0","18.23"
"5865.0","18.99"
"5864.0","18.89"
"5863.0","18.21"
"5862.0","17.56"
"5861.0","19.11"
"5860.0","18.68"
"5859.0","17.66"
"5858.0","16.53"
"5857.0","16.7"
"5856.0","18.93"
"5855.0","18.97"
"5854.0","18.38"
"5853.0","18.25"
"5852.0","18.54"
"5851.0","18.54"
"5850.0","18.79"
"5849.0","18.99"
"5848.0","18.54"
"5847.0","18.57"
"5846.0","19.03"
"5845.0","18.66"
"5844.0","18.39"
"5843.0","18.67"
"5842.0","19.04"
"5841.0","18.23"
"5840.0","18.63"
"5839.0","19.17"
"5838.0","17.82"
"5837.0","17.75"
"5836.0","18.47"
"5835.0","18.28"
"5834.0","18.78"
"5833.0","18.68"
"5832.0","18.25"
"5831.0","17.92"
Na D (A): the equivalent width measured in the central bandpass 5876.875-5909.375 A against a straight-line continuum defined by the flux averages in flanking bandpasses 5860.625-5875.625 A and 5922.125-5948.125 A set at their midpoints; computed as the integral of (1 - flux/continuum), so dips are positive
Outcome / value 3.3 A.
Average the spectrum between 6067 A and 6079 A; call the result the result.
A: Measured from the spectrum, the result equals 18.6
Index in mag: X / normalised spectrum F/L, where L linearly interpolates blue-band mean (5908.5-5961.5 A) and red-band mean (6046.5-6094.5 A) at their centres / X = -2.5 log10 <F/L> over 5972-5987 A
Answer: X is 0.03 mag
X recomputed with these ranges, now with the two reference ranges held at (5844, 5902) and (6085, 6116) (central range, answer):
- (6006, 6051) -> -0.02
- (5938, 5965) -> -0.05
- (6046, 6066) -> -0.01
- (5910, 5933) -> -0.06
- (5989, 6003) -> -0.02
